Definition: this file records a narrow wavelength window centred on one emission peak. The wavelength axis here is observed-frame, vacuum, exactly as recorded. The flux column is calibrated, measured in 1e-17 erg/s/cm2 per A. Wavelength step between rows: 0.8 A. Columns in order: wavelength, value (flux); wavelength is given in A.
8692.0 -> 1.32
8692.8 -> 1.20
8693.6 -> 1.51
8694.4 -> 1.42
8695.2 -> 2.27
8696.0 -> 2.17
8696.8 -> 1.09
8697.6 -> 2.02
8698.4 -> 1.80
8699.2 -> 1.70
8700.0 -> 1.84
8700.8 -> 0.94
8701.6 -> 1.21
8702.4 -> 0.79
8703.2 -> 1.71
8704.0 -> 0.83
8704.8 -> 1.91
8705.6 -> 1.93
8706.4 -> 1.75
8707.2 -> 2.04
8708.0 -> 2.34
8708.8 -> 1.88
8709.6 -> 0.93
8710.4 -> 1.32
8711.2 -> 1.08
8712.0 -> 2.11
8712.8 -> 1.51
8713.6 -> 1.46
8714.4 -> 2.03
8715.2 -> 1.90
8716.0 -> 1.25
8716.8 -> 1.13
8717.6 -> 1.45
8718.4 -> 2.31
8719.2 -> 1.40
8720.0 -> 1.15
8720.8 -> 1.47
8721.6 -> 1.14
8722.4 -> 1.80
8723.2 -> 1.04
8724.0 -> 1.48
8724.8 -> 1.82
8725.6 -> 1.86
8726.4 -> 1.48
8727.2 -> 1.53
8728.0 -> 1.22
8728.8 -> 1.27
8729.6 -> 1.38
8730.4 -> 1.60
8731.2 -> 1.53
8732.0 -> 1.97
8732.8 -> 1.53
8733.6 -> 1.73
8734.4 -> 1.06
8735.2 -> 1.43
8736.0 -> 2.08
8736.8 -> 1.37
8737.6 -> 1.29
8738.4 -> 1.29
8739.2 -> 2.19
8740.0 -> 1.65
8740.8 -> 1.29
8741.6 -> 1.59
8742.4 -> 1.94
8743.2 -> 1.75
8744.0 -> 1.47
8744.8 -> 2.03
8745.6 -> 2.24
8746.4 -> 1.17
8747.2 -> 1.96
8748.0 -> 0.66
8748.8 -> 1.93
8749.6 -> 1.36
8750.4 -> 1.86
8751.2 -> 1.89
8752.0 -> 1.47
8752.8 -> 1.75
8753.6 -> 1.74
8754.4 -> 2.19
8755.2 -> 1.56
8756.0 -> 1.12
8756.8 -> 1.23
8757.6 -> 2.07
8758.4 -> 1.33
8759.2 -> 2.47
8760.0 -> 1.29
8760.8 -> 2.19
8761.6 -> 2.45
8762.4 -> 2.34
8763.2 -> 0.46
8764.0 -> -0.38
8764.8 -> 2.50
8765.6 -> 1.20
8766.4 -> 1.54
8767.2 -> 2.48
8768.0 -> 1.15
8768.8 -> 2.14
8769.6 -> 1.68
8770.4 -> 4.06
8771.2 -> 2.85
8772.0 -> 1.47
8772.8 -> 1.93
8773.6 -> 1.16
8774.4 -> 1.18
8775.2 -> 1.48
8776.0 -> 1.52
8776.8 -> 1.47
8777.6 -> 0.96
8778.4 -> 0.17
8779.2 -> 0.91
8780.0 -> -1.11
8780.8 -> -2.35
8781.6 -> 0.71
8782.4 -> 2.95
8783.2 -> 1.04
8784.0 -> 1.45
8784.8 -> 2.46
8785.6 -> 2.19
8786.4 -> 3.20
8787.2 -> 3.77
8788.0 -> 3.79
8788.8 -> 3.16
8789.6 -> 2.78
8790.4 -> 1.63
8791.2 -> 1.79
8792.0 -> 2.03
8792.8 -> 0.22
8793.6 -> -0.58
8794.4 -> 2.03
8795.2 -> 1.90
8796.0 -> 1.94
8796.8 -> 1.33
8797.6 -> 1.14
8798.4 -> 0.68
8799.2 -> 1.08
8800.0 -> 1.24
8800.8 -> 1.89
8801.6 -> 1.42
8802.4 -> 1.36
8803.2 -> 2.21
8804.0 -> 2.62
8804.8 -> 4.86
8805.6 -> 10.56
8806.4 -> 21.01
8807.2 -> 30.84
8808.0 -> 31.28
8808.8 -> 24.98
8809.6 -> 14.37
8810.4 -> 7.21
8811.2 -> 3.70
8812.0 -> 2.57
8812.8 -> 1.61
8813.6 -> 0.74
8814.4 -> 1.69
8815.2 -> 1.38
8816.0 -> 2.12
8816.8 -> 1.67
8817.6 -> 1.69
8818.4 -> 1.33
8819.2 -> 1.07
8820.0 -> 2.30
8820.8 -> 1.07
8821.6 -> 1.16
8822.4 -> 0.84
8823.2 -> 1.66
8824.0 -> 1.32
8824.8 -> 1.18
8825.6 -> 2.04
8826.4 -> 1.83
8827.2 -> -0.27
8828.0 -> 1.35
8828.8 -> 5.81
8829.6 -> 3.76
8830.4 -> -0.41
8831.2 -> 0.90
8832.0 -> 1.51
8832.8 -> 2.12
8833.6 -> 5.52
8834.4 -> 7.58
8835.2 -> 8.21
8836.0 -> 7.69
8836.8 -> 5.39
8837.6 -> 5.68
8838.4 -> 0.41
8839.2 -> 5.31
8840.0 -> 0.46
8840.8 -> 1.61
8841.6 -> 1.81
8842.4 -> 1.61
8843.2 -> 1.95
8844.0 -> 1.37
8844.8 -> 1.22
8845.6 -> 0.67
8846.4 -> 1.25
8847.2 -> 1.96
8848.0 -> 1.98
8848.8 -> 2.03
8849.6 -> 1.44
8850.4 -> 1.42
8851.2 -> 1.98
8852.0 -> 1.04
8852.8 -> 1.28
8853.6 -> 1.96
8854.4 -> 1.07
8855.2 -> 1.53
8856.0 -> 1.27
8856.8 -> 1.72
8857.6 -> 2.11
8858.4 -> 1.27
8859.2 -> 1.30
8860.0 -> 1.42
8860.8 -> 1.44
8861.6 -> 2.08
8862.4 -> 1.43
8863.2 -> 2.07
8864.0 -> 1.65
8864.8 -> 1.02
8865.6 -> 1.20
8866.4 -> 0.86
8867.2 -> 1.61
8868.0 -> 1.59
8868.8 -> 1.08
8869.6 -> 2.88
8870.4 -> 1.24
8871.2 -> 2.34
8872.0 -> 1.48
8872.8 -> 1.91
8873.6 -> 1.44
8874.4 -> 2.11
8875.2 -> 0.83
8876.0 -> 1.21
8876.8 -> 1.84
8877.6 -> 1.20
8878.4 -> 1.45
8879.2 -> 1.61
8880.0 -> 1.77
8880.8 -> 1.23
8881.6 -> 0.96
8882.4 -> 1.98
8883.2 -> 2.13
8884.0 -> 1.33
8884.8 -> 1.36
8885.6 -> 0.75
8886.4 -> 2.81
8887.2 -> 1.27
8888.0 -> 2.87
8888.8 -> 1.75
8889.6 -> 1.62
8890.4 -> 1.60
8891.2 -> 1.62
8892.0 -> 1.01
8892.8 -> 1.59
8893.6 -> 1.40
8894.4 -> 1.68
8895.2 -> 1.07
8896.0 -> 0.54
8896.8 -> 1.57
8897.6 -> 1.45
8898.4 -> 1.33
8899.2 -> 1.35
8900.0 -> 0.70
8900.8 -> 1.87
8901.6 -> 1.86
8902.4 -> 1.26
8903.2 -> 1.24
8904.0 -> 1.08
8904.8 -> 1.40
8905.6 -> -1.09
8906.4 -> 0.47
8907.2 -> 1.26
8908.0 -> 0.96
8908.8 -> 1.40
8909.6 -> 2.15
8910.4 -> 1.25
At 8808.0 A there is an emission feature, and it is H-alpha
